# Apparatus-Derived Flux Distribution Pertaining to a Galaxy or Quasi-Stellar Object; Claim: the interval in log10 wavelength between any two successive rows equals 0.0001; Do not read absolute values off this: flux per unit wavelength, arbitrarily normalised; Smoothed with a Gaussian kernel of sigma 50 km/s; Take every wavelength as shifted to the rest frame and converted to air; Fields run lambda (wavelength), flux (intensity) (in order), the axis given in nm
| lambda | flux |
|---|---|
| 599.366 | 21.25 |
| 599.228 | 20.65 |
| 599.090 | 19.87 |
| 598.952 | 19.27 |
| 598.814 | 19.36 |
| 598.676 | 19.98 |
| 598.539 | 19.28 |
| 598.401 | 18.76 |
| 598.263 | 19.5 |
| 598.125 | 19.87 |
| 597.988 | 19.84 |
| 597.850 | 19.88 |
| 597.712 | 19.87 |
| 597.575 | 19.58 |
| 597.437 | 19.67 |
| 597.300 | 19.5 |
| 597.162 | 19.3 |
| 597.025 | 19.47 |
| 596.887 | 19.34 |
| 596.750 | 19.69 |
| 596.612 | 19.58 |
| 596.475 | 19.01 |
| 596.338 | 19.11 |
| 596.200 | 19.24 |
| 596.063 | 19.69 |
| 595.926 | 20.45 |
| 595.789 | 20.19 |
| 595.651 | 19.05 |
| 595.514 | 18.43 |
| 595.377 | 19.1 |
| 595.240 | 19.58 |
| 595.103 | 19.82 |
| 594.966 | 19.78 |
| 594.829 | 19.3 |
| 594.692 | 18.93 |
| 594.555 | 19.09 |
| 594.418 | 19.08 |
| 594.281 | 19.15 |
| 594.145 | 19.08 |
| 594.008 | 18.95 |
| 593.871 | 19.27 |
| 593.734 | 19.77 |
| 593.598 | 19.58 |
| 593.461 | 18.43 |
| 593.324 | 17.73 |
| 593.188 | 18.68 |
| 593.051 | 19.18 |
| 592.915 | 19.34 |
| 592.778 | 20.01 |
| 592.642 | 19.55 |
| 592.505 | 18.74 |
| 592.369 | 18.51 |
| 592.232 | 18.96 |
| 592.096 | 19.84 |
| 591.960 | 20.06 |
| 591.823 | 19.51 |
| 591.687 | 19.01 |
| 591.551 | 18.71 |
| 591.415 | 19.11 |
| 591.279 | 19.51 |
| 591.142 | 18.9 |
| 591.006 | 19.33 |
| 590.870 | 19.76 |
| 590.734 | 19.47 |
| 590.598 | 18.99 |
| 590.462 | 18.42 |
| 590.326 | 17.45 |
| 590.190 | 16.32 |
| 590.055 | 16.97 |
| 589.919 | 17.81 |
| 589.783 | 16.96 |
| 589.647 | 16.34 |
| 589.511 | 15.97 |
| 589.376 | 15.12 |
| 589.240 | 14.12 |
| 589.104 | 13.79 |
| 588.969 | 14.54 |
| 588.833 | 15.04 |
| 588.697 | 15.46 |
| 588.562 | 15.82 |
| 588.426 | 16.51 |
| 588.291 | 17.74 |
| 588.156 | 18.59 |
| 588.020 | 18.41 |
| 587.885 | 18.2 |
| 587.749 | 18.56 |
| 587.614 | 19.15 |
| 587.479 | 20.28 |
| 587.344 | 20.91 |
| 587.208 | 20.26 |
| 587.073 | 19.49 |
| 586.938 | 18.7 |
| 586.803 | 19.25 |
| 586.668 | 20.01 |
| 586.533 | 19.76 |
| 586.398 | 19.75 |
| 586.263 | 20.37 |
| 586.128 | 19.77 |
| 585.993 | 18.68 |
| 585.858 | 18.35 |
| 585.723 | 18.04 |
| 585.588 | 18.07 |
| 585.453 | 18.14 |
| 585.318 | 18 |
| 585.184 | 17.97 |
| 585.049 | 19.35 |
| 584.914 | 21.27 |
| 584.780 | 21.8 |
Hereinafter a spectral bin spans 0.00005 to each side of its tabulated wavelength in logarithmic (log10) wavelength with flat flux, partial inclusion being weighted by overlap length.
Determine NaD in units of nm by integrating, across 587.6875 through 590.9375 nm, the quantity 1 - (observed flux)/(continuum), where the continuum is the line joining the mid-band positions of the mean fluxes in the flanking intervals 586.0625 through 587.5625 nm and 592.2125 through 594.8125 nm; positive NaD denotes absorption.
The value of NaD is 0.44 nm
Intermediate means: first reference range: 19.9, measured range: 16.9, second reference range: 19.1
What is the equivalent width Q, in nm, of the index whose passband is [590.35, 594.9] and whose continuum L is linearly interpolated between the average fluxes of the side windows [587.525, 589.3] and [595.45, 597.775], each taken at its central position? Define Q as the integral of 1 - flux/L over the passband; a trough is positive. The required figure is -0.260 nm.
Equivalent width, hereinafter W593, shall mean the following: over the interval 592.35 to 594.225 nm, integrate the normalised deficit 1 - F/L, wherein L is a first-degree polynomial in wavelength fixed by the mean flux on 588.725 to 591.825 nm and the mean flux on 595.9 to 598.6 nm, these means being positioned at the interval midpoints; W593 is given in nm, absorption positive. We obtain -0.08 nm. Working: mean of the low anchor 17.4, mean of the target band 19.1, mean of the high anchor 19.5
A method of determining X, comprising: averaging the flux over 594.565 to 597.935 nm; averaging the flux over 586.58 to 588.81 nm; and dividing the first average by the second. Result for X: 1.05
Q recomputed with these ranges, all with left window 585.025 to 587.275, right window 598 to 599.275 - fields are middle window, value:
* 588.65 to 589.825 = 0.24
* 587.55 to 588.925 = 0.13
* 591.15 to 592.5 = 0.01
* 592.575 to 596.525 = 0.03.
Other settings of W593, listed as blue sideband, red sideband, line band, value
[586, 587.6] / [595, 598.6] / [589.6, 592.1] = 0.14 nm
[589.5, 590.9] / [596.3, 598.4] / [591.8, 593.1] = -0.08 nm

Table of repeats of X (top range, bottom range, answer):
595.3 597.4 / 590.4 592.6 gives 1.01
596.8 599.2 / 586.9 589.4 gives 1.12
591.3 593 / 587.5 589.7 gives 1.17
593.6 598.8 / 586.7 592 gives 1.09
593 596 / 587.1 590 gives 1.12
